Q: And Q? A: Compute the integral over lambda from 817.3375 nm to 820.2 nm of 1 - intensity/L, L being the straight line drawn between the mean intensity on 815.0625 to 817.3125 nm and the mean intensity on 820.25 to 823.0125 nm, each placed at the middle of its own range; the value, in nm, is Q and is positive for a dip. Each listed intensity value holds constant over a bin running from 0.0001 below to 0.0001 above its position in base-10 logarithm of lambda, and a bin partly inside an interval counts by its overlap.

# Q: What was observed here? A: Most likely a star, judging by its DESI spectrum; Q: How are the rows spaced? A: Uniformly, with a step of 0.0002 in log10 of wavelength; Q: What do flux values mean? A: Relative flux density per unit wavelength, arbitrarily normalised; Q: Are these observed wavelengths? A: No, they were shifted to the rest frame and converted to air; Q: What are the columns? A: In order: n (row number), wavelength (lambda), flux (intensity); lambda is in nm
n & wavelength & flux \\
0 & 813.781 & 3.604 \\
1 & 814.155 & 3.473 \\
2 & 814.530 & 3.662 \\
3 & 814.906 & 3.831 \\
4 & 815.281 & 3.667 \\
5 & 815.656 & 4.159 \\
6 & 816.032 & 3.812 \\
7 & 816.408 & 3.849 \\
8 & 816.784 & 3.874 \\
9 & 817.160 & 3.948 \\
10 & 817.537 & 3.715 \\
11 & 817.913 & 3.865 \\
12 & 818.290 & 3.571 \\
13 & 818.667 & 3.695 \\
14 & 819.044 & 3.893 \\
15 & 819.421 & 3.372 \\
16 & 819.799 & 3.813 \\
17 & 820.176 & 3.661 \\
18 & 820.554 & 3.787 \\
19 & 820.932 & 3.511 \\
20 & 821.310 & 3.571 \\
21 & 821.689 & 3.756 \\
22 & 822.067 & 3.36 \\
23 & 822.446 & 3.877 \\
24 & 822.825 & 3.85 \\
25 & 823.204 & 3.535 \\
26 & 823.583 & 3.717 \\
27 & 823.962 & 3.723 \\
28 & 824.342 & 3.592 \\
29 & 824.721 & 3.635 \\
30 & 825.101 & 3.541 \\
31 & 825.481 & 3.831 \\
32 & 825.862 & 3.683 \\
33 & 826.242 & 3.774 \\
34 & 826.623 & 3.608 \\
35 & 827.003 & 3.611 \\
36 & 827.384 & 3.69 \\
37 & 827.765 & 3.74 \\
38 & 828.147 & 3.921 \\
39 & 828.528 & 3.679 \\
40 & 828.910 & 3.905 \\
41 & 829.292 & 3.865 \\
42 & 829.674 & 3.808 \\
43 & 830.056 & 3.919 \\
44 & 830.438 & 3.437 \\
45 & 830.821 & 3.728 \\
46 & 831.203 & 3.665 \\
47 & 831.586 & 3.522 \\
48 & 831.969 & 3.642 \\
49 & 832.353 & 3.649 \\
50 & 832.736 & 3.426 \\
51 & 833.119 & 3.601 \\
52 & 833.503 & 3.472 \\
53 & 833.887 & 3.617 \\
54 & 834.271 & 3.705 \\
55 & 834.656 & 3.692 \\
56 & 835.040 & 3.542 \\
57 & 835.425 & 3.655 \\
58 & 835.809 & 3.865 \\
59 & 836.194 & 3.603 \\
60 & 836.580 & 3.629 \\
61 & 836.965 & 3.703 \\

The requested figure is 0.06 nm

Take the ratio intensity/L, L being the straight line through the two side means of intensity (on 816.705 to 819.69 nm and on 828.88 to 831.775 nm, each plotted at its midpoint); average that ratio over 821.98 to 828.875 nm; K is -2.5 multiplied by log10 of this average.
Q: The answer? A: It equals 0.009 mag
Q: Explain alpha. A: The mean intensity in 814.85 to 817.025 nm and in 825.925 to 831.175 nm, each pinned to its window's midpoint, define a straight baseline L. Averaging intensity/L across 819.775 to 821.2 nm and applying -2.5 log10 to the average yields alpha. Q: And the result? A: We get 0.044 mag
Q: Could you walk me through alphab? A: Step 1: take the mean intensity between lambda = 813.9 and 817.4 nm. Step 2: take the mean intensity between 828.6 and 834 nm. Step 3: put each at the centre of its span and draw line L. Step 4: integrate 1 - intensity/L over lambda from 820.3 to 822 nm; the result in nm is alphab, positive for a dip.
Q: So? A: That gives 0.05 nm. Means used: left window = 3.8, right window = 3.66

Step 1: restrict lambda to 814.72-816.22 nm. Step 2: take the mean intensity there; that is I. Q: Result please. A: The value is 3.87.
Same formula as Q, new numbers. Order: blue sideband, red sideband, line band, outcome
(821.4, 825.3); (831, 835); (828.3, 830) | -0.096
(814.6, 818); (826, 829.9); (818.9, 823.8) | 0.185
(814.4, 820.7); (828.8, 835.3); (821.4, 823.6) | 0.035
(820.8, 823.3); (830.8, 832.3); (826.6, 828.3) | -0.040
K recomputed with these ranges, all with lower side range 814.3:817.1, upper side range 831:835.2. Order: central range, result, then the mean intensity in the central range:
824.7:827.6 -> 0.005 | 3.67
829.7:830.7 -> -0.020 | 3.7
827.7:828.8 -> -0.038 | 3.79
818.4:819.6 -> 0.041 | 3.65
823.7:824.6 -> 0.016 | 3.66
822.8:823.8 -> 0.015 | 3.68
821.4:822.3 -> 0.053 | 3.57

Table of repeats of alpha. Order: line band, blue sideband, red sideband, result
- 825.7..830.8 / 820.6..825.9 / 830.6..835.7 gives -0.03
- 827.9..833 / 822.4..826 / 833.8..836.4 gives -0.01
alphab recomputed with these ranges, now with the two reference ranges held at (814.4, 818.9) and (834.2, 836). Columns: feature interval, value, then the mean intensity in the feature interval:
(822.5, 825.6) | 0.06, 3.68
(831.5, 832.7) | 0.04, 3.59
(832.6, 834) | 0.07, 3.53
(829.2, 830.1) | -0.03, 3.86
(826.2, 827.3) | 0.03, 3.65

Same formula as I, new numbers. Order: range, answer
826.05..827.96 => 3.69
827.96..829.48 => 3.84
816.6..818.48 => 3.79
